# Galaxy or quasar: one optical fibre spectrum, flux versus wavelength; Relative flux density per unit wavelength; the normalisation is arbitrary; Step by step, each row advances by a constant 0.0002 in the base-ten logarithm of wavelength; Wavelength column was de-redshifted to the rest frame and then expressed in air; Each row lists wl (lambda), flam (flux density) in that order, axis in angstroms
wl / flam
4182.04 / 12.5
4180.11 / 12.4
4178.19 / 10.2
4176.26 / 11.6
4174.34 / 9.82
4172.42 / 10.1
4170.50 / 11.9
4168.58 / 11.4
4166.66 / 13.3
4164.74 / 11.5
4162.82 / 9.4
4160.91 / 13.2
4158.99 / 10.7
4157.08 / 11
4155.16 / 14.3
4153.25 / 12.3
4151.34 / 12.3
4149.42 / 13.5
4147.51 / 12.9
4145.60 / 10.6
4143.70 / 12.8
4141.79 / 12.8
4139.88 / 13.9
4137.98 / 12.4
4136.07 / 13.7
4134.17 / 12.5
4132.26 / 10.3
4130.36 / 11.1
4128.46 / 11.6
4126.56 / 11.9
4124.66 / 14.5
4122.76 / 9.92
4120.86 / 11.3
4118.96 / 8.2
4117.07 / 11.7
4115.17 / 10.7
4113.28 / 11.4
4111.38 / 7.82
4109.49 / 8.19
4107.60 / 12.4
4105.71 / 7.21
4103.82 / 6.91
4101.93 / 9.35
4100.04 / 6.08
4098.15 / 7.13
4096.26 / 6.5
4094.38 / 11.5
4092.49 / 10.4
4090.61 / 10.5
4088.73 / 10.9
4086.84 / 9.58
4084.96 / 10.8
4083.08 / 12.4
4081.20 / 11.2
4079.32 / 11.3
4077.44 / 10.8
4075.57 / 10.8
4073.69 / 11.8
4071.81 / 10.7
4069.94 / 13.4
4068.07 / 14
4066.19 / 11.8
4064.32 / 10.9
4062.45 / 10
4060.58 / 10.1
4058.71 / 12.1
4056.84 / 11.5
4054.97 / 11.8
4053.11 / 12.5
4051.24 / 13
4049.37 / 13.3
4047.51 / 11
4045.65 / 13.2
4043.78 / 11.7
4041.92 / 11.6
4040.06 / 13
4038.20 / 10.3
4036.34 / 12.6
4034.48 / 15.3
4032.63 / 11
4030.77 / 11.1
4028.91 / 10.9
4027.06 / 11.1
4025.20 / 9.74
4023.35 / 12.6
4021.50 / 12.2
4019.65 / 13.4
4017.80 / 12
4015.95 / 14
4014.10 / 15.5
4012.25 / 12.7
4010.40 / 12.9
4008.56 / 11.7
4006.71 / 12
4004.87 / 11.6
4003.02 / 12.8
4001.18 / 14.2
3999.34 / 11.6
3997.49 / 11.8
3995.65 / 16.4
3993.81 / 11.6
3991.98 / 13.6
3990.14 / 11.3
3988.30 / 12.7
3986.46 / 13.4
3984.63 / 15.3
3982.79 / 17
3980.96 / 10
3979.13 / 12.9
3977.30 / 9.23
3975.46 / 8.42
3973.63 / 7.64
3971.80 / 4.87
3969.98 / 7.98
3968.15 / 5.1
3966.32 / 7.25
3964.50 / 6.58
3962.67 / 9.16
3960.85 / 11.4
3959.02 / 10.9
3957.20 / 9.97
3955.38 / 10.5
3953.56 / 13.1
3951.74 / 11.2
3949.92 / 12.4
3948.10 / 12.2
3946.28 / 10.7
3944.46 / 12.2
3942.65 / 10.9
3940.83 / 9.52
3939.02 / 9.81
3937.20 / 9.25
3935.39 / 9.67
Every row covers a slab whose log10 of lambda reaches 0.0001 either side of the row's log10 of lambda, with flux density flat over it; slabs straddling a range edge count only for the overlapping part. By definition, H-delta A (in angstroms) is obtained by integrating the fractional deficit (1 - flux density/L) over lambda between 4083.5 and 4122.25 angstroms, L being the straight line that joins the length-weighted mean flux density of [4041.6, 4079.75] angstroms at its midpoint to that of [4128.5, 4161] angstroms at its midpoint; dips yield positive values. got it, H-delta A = 8.3 angstroms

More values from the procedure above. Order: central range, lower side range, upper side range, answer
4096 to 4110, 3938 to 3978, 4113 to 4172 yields 4.1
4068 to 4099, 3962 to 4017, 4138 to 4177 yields 2.6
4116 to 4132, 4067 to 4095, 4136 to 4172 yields 0.9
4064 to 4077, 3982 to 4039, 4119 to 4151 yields 0.5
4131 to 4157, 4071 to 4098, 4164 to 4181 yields -3.4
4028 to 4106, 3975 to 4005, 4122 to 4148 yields 8.8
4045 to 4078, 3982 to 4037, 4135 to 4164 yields 2.1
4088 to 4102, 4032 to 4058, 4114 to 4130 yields 3.1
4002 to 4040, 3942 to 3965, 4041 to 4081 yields -2.8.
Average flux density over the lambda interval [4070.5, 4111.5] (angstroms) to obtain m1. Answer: 9.81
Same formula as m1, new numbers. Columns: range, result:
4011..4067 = 12.1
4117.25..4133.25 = 11.1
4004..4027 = 12.5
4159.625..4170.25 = 11.7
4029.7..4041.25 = 12.2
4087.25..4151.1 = 10.7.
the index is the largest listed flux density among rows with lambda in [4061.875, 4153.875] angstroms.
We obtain 14.5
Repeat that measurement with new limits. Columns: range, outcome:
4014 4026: 15.5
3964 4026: 17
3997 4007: 14.2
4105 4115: 12.4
